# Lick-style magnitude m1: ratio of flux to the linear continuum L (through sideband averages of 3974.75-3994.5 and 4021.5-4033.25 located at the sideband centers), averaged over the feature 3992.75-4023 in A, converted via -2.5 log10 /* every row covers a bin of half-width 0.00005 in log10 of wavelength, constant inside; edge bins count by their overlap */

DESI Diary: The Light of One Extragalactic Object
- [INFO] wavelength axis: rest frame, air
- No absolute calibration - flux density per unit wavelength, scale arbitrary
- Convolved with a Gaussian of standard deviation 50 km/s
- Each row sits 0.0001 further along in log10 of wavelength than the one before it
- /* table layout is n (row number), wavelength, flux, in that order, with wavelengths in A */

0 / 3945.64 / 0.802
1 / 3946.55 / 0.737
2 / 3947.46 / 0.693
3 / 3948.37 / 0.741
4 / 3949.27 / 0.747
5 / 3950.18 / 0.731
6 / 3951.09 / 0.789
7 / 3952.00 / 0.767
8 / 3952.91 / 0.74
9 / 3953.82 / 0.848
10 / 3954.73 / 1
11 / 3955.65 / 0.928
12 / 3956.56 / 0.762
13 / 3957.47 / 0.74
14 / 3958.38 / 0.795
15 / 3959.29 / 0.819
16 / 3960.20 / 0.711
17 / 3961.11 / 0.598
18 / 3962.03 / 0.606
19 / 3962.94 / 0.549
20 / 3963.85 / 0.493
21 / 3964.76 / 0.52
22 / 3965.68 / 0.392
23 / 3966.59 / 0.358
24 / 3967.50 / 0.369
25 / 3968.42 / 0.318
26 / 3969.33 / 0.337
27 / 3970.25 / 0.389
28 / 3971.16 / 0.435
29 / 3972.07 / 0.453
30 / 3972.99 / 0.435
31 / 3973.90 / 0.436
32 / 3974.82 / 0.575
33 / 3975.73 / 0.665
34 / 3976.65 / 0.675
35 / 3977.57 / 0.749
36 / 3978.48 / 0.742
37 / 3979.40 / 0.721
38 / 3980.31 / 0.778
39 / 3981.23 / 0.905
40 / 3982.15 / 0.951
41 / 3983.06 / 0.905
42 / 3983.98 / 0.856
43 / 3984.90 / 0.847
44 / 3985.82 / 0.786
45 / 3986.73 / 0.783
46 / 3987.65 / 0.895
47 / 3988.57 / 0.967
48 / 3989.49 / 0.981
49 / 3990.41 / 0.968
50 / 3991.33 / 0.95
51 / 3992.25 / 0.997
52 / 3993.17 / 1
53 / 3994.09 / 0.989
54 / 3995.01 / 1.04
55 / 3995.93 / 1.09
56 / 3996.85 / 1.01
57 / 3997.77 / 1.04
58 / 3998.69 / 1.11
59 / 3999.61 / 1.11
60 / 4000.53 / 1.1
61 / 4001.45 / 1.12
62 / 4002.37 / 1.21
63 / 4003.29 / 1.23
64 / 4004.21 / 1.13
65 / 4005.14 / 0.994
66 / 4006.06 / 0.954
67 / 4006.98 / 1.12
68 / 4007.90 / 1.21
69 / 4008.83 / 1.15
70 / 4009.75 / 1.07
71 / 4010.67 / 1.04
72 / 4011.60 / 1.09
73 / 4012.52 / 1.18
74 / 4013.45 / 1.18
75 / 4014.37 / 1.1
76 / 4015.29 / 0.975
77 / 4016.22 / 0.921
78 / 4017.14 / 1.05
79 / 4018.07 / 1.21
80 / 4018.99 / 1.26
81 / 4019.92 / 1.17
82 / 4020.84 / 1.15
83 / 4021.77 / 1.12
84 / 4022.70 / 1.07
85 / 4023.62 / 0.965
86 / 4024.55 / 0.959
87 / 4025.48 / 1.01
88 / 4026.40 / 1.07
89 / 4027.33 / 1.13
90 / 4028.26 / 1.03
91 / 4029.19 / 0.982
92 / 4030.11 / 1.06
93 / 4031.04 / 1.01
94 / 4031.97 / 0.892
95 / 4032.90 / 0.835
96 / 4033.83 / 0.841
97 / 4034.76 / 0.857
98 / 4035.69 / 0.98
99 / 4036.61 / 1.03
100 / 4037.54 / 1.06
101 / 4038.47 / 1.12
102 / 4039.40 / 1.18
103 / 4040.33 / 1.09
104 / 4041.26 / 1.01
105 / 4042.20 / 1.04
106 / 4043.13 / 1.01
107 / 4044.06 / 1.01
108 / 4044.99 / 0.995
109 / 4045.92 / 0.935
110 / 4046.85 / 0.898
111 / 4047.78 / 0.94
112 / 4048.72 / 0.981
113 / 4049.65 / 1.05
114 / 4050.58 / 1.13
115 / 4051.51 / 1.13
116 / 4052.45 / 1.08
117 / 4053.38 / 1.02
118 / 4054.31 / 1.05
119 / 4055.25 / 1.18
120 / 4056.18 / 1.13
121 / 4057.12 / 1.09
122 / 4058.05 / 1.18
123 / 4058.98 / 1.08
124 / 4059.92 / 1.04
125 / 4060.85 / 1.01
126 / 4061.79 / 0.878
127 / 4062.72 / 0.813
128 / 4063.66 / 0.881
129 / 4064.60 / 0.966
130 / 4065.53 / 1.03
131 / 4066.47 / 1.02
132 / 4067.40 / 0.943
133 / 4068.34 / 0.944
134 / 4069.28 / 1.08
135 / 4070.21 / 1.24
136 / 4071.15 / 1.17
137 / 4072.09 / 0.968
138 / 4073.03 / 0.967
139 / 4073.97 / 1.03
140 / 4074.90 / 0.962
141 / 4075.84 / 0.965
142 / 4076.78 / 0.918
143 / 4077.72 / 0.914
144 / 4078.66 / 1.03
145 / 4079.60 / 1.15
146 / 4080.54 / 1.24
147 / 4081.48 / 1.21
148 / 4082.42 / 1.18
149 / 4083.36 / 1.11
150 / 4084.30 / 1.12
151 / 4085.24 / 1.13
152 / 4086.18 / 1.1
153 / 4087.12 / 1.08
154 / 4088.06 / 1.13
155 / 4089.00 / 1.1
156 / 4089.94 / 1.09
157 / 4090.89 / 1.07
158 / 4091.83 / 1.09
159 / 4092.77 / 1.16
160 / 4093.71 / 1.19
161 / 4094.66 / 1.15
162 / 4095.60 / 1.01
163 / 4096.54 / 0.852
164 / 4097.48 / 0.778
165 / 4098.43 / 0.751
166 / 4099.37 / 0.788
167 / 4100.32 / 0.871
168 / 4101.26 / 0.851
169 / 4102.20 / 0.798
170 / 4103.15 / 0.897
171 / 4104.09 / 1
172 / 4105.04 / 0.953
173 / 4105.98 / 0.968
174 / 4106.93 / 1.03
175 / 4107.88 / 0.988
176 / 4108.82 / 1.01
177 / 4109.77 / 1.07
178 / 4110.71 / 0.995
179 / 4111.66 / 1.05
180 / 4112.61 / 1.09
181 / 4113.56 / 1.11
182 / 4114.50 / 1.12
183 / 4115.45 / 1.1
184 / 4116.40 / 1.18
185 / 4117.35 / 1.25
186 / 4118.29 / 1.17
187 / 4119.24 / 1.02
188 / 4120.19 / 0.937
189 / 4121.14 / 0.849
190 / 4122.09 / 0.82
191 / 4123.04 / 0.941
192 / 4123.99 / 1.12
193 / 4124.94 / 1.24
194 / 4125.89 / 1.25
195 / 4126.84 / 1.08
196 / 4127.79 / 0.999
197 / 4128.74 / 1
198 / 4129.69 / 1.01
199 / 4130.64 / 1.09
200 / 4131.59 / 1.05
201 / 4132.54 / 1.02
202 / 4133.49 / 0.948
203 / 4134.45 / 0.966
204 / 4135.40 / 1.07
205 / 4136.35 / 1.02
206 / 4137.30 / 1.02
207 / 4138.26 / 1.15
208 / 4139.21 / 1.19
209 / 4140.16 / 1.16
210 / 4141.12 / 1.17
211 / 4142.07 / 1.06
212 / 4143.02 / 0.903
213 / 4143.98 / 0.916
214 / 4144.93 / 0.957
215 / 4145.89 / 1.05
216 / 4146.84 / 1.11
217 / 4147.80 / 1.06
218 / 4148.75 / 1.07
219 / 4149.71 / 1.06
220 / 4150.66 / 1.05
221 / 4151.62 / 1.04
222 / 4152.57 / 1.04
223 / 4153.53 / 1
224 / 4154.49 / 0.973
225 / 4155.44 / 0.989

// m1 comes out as -0.17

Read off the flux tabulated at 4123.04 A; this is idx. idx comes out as 0.941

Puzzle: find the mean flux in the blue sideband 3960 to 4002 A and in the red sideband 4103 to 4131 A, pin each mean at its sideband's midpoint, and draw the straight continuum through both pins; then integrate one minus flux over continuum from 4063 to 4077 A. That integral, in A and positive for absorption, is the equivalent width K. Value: -0.9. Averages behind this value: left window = 0.756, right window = 1.05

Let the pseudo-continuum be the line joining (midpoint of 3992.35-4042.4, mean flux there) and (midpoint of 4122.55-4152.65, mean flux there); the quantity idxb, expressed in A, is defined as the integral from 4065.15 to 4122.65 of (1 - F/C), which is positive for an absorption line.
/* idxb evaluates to 1.6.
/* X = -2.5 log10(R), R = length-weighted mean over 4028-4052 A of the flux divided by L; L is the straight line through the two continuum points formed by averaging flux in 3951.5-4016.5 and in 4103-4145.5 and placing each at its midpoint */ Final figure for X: -0.09 mag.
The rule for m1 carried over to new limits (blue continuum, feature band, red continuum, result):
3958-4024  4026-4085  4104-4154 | -0.08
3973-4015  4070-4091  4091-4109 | -0.13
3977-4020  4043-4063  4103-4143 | 0.00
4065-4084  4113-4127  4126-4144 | -0.03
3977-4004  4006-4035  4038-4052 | -0.06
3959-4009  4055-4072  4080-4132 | -0.08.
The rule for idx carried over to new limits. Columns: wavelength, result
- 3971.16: 0.435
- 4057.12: 1.09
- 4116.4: 1.18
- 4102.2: 0.798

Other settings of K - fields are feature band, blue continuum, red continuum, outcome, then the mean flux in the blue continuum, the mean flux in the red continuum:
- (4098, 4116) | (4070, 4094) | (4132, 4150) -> 1.64 A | 1.09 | 1.05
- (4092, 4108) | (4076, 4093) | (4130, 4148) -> 2.05 A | 1.1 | 1.05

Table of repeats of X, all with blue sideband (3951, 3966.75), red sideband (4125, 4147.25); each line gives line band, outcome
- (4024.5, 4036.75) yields -0.17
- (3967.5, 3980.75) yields 0.31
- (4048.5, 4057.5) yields -0.22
